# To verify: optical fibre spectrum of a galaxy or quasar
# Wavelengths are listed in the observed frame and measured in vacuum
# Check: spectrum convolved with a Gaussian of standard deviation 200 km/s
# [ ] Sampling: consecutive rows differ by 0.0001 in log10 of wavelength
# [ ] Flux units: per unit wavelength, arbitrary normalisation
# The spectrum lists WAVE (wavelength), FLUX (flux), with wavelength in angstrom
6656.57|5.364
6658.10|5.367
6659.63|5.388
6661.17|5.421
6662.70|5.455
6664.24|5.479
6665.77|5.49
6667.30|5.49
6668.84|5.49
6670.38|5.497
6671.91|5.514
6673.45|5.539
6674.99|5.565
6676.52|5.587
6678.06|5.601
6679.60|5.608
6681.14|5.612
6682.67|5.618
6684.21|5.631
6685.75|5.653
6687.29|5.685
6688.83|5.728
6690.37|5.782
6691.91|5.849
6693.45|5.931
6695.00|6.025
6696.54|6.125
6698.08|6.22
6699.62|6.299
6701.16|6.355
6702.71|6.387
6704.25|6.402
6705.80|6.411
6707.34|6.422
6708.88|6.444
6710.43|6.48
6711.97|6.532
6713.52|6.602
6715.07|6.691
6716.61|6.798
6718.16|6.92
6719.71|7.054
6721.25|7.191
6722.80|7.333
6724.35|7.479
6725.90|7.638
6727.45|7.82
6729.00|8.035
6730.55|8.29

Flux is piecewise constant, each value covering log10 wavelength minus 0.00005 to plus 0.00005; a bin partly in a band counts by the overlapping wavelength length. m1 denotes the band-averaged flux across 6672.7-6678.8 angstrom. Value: 5.57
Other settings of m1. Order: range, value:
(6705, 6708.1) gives 6.41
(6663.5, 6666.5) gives 5.49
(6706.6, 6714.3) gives 6.49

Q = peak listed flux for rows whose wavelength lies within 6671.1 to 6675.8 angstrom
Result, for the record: 5.565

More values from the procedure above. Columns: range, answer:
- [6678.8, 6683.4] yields 5.618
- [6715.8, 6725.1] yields 7.479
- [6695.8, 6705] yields 6.402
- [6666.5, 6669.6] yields 5.49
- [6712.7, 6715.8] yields 6.691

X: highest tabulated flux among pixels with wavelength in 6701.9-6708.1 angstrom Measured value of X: 6.422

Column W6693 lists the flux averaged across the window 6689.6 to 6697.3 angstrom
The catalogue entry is 5.94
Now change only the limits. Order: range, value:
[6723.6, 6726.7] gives 7.55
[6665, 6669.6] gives 5.5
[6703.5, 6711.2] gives 6.43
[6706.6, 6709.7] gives 6.43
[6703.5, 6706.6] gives 6.4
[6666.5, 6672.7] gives 5.5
